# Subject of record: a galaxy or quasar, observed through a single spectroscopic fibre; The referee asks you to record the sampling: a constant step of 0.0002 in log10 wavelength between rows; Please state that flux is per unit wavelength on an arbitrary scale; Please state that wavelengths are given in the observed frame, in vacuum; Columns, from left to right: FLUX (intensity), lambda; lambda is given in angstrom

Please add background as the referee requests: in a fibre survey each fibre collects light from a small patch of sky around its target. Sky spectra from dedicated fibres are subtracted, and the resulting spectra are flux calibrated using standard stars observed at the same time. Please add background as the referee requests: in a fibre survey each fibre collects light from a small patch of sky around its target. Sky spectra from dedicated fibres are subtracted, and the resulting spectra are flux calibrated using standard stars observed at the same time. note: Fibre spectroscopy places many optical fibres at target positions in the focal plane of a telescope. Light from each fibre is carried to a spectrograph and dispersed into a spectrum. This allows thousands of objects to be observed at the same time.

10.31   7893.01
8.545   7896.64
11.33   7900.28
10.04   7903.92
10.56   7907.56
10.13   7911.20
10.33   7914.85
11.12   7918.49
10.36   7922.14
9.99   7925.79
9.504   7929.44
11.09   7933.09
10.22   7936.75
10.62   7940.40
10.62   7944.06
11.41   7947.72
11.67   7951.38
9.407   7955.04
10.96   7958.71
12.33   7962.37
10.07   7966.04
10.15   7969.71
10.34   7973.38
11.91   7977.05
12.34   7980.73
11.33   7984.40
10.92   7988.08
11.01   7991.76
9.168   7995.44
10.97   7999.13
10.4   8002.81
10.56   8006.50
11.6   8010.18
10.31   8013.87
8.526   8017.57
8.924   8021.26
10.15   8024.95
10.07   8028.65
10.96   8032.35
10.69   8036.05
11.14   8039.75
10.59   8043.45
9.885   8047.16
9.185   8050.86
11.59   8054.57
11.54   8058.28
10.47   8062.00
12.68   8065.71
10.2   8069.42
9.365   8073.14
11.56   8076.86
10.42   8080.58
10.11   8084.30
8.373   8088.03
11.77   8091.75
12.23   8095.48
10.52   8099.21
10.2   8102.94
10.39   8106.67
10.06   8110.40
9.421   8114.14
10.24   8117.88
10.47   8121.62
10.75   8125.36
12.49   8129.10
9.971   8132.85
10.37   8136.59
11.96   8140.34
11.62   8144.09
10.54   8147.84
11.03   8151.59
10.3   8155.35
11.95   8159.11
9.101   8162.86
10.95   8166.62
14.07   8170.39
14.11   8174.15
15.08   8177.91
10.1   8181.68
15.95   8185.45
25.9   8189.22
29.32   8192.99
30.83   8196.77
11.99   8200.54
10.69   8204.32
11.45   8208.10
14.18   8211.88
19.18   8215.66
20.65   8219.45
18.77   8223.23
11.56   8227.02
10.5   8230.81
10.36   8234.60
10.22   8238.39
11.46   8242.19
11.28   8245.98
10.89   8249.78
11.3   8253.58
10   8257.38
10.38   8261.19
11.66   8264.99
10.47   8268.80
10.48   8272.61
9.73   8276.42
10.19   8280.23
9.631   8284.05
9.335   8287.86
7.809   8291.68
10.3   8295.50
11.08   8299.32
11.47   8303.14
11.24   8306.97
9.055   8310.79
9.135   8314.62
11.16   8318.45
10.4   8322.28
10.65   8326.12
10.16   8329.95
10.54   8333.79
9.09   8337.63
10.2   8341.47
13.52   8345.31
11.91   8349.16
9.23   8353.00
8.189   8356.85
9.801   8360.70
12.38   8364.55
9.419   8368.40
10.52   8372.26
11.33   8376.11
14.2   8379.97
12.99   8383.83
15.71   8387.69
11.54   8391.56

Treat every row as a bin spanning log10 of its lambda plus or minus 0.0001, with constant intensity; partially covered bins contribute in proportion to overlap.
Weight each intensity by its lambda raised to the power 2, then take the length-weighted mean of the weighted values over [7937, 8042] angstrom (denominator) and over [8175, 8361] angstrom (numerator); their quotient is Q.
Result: 1.25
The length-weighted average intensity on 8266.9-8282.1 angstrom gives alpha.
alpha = 10.2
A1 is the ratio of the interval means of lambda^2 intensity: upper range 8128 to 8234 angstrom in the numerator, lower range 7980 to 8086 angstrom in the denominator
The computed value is 1.4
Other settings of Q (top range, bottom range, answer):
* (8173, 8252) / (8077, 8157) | 1.48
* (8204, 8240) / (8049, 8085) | 1.35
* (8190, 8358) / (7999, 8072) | 1.23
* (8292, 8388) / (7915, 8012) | 1.10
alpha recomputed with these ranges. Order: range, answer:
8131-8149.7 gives 10.9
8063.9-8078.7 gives 10.9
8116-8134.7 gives 10.8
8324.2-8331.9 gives 10.4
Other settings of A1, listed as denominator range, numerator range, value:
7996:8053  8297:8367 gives 1.11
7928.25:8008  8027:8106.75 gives 1.01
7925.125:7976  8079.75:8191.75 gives 1.16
